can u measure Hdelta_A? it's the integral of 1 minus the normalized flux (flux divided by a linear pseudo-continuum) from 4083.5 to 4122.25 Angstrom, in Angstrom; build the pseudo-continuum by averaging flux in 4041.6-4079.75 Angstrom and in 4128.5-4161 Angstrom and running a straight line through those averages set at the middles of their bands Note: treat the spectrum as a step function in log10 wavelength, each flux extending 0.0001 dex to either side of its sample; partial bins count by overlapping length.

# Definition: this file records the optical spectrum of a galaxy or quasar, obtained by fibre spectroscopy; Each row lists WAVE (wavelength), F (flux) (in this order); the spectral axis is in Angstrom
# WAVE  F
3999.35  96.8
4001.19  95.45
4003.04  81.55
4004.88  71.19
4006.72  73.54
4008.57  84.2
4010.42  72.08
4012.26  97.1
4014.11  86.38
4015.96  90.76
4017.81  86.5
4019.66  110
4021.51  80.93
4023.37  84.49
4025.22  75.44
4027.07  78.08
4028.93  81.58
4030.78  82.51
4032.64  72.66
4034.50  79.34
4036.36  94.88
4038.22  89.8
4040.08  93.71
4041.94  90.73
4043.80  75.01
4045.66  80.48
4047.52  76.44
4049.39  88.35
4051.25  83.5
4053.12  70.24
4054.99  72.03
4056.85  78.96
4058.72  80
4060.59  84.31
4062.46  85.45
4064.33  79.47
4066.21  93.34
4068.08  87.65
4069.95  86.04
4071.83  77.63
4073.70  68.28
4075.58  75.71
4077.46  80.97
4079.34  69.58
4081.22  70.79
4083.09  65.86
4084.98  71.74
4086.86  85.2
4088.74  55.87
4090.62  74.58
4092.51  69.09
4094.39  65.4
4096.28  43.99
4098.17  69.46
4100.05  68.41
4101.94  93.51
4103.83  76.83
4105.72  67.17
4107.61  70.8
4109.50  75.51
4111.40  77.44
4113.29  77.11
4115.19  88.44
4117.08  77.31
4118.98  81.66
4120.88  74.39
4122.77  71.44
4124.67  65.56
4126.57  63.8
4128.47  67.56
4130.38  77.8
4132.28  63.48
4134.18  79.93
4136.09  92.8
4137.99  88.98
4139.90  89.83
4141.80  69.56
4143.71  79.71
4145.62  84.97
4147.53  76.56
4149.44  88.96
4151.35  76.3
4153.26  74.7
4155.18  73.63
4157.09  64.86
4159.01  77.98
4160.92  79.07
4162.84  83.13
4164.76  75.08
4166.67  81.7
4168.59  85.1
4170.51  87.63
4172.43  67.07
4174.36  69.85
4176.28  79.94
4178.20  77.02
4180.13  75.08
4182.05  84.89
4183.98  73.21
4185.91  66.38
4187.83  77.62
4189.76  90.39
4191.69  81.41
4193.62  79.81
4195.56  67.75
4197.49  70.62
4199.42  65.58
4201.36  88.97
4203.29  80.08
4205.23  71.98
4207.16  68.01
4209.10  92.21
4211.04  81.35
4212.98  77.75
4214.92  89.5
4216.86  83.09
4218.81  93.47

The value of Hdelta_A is 3.0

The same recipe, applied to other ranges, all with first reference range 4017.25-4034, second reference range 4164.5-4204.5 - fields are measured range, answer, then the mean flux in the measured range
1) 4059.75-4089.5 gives 1.49 Angstrom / 77.5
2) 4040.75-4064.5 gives 0.52 Angstrom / 80.6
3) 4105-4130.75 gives 1.91 Angstrom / 74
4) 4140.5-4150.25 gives -0.16 Angstrom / 80.2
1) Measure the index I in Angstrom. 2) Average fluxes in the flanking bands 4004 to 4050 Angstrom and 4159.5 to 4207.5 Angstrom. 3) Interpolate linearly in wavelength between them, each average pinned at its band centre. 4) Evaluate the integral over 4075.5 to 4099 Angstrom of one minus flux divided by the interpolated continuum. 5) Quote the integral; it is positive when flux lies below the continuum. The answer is 3.6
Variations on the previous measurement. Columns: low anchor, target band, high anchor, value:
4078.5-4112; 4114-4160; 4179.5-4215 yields -2.2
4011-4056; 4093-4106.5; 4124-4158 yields 1.7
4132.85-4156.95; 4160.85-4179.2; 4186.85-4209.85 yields 0.2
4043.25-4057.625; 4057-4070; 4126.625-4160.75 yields -1.1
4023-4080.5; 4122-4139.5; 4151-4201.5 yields 0.7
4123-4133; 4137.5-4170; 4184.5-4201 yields -3.9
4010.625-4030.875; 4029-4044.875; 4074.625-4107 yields -0.4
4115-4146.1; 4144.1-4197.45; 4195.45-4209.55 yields -1.0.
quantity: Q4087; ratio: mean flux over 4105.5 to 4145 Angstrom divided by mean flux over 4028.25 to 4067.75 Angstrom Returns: 0.9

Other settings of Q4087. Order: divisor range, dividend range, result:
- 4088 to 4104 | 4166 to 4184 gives 1.15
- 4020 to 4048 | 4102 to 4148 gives 0.93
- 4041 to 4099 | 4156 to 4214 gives 1.02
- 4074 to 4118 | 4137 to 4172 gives 1.10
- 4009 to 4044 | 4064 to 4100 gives 0.85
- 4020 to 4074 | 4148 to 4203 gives 0.94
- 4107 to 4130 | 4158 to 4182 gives 1.06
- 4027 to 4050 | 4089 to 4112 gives 0.84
